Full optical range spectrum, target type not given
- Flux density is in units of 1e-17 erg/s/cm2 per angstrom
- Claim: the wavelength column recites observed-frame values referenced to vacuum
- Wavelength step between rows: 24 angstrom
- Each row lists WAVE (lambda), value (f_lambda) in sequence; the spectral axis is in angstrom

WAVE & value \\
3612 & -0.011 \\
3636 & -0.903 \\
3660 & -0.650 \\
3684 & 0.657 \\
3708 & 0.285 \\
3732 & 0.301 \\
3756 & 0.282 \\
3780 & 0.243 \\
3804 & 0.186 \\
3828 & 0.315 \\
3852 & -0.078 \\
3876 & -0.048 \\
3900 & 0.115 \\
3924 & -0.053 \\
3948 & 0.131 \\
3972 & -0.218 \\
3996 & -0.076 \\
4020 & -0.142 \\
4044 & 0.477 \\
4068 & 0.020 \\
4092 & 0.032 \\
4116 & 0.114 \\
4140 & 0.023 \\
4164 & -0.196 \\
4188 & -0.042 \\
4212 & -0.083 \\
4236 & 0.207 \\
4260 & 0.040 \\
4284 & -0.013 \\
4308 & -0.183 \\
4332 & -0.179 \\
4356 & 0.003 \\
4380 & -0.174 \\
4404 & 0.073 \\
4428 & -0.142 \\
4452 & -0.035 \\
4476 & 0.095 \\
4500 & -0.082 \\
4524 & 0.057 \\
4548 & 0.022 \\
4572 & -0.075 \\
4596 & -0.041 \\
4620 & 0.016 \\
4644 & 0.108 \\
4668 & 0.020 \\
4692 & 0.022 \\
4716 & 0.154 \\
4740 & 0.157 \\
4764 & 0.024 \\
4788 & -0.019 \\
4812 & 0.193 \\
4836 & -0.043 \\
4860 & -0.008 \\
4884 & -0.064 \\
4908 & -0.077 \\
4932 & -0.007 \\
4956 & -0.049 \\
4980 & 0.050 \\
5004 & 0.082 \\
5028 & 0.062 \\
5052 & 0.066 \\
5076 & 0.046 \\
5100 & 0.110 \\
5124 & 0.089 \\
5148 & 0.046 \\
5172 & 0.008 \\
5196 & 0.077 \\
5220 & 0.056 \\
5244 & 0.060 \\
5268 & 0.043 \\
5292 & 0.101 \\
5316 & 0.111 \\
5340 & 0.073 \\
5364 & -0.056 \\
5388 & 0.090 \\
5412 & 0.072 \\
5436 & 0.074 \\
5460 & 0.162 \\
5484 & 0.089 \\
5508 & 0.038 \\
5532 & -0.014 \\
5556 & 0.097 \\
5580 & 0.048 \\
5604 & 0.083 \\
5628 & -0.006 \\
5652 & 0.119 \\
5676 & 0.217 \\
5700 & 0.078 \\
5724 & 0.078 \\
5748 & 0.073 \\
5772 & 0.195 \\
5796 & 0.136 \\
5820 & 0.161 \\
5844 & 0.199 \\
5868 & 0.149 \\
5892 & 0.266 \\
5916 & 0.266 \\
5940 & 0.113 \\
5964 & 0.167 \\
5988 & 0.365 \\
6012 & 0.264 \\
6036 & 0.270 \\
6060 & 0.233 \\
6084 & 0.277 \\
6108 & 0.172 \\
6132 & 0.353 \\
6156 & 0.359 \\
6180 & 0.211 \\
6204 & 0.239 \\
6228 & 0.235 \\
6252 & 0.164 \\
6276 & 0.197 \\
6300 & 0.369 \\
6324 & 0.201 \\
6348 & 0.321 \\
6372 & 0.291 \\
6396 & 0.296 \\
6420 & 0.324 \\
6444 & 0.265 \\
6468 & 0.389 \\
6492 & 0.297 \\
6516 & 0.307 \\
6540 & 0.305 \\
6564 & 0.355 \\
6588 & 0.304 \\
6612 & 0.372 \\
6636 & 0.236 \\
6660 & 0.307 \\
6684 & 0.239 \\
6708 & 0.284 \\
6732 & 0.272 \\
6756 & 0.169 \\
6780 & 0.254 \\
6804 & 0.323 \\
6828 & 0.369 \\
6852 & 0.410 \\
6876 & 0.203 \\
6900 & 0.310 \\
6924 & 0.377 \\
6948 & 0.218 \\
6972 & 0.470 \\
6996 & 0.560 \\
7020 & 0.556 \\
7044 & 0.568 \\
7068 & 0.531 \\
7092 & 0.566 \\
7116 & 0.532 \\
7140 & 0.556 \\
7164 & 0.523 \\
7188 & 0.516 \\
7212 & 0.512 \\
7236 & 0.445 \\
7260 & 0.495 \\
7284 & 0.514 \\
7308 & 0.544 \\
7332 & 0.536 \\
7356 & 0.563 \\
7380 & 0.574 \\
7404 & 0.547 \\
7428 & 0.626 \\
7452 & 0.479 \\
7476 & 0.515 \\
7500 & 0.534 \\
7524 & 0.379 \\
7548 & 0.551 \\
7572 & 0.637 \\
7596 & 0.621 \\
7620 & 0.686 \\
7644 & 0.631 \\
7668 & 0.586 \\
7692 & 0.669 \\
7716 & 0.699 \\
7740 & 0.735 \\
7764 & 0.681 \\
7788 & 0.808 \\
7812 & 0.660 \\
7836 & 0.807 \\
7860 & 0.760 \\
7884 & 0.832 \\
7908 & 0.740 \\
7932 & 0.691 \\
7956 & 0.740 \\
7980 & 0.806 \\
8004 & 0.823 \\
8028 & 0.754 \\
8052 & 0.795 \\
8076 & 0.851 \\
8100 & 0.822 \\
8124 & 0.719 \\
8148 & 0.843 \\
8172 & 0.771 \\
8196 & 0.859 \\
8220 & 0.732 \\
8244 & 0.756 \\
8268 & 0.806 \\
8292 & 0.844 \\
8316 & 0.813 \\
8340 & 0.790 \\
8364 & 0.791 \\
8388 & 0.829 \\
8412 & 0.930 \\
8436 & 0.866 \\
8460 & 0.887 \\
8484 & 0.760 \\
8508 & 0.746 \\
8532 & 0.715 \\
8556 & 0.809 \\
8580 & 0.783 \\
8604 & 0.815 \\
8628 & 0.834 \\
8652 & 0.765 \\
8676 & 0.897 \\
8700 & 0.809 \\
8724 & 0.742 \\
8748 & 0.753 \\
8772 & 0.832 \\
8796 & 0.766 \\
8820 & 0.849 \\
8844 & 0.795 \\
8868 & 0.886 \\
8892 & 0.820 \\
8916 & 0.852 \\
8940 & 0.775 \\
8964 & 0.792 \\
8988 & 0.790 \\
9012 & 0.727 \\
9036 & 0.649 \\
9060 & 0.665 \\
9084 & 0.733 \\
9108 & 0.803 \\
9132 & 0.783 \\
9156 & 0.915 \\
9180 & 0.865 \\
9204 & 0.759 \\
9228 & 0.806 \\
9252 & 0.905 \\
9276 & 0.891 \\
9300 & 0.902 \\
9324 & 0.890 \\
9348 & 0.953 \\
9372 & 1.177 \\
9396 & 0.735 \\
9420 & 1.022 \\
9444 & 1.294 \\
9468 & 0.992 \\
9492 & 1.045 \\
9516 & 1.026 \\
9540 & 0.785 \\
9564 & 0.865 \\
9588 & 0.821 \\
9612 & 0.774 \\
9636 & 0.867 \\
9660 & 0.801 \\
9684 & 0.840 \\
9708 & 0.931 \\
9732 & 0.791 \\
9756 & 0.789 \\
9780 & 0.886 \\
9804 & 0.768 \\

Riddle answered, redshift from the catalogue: 0.749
